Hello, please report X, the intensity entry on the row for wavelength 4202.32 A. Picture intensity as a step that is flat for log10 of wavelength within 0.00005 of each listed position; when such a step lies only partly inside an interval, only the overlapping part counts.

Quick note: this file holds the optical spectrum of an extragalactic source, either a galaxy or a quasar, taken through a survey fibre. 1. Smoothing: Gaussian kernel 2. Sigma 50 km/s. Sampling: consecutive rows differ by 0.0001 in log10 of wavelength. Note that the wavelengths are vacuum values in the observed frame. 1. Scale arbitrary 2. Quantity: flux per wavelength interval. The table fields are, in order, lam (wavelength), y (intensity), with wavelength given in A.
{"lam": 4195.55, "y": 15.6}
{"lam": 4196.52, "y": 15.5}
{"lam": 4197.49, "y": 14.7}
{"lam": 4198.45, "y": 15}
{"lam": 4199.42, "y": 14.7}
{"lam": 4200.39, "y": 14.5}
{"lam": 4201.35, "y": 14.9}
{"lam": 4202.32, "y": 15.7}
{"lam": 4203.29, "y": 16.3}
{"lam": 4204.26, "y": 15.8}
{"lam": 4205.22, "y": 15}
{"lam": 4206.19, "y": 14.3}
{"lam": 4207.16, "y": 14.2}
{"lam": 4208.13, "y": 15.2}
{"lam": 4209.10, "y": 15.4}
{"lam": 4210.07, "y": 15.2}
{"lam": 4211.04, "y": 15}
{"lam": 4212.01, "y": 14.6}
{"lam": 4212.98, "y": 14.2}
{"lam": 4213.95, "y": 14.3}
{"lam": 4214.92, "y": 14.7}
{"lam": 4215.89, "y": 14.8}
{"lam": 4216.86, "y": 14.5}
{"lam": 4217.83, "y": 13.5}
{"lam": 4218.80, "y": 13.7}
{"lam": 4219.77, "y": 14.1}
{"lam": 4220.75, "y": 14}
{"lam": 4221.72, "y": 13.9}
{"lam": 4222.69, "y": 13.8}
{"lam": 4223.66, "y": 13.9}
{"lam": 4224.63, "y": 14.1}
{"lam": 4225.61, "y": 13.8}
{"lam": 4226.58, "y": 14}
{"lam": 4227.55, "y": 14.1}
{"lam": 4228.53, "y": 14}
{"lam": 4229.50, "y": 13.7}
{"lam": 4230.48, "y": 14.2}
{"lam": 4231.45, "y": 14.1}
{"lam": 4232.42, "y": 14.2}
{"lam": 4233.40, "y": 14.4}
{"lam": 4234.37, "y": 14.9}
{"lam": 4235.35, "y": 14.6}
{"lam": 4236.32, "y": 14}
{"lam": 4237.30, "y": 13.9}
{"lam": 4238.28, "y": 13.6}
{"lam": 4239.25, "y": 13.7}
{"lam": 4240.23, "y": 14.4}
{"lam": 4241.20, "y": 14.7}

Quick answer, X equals 15.7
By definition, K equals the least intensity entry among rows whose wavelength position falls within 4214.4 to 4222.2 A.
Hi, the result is 13.5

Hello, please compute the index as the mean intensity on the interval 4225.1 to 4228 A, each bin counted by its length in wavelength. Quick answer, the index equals 14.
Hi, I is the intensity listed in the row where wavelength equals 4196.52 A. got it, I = 15.5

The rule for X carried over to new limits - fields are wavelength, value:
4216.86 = 14.5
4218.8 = 13.7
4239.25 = 13.7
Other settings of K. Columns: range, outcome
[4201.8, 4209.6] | 14.2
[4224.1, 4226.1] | 13.8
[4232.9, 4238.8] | 13.6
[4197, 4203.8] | 14.5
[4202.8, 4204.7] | 15.8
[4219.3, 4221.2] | 14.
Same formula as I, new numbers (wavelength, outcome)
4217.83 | 13.5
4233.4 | 14.4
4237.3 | 13.9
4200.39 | 14.5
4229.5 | 13.7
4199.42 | 14.7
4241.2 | 14.7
